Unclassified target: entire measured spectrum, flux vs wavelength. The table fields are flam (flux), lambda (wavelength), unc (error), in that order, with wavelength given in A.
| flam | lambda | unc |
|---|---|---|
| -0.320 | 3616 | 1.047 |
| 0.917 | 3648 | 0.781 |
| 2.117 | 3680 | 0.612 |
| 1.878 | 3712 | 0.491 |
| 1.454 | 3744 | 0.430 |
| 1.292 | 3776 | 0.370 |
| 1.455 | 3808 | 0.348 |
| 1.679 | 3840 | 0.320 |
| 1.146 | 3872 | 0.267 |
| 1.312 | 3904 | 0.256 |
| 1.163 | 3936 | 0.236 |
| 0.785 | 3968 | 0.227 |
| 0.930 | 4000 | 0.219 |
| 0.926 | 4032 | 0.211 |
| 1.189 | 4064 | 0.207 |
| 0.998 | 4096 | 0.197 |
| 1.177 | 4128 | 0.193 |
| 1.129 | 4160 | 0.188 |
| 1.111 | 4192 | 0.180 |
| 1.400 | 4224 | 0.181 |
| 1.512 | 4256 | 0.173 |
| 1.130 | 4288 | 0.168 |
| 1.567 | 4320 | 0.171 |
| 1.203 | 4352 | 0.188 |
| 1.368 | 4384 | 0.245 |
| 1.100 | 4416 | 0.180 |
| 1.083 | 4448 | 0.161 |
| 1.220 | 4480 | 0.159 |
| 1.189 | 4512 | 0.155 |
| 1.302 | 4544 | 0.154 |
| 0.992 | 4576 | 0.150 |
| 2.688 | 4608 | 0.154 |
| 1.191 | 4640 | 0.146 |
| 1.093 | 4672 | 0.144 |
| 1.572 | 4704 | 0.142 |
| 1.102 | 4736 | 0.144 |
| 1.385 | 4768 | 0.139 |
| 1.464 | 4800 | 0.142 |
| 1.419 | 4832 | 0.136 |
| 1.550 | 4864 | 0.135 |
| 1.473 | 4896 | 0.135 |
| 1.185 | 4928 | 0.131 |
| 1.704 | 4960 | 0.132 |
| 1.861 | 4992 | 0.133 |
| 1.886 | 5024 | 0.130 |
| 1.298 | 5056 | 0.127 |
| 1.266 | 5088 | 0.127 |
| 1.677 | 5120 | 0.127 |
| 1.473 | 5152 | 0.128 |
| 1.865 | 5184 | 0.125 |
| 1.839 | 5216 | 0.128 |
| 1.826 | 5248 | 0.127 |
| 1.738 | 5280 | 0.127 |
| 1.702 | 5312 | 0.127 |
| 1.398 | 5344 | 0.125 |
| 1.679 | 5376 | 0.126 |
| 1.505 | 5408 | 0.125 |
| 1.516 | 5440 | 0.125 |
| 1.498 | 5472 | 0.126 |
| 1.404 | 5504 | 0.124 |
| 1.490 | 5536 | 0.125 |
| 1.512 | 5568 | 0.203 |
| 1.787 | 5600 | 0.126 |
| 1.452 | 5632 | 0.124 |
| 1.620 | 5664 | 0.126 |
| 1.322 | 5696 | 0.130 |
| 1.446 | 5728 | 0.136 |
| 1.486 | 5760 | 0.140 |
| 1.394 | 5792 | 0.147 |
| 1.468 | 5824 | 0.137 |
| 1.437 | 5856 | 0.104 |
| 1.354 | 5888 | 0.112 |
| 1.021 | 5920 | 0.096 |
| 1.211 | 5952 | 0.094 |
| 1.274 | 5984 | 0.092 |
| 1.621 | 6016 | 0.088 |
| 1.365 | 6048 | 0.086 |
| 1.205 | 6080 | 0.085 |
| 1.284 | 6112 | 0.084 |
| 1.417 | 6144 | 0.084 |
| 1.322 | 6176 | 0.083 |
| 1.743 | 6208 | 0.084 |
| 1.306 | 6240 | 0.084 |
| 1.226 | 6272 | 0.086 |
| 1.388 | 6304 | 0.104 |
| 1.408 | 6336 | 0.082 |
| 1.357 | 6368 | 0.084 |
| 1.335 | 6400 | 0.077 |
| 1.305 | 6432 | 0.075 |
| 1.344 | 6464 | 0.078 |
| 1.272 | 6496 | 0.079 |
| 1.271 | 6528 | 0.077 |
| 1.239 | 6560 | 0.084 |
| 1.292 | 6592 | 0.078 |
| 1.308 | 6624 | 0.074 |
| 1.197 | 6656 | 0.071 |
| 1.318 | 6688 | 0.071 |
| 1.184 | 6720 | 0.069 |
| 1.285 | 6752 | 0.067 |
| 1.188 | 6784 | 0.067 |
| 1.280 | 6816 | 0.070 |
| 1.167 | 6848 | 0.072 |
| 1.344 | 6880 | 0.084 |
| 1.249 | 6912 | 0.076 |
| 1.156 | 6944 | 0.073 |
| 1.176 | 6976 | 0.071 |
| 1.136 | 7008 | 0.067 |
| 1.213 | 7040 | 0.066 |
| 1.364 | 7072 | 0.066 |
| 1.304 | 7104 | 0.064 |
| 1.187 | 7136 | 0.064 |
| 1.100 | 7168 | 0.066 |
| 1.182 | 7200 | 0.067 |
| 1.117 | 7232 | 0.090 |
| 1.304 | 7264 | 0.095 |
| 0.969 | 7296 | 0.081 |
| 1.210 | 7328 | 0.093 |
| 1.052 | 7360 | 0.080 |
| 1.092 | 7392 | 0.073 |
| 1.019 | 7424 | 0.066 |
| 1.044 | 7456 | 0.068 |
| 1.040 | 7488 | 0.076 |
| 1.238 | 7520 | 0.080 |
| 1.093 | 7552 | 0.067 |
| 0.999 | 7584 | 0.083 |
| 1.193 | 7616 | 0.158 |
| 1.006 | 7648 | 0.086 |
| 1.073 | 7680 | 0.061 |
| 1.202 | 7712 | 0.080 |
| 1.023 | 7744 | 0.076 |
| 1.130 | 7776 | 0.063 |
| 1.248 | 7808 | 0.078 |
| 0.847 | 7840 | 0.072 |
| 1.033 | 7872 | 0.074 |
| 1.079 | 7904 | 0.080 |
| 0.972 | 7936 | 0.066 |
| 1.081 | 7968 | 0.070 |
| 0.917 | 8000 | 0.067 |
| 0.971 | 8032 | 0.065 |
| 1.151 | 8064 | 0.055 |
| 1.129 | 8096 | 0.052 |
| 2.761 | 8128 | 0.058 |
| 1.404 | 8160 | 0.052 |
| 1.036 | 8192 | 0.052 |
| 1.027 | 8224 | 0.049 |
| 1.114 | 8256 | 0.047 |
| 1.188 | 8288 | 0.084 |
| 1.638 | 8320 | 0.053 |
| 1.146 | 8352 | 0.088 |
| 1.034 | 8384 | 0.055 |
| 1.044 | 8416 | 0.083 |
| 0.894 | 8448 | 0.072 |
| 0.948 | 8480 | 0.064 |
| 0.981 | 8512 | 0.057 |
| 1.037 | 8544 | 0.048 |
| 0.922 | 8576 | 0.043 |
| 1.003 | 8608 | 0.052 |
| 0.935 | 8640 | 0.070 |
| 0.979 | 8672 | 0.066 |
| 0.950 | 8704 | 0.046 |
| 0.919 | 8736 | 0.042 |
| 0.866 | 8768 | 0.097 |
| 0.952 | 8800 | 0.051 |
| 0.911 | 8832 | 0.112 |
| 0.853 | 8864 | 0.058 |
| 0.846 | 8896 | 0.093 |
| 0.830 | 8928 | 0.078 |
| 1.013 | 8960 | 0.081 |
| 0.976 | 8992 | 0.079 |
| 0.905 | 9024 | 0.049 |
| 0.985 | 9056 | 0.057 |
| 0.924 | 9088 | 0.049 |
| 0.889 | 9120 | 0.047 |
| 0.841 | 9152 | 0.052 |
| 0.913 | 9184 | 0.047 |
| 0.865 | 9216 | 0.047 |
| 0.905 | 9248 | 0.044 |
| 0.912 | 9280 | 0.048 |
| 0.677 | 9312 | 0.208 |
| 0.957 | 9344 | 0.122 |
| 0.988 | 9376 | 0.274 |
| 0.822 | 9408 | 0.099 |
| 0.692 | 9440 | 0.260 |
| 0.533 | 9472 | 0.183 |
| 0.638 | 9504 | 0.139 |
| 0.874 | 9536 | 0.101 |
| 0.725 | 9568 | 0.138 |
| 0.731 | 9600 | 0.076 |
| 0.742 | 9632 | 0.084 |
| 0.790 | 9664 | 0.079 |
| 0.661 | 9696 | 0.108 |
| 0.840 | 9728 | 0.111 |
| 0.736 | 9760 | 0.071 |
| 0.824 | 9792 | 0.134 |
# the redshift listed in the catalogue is 0.238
